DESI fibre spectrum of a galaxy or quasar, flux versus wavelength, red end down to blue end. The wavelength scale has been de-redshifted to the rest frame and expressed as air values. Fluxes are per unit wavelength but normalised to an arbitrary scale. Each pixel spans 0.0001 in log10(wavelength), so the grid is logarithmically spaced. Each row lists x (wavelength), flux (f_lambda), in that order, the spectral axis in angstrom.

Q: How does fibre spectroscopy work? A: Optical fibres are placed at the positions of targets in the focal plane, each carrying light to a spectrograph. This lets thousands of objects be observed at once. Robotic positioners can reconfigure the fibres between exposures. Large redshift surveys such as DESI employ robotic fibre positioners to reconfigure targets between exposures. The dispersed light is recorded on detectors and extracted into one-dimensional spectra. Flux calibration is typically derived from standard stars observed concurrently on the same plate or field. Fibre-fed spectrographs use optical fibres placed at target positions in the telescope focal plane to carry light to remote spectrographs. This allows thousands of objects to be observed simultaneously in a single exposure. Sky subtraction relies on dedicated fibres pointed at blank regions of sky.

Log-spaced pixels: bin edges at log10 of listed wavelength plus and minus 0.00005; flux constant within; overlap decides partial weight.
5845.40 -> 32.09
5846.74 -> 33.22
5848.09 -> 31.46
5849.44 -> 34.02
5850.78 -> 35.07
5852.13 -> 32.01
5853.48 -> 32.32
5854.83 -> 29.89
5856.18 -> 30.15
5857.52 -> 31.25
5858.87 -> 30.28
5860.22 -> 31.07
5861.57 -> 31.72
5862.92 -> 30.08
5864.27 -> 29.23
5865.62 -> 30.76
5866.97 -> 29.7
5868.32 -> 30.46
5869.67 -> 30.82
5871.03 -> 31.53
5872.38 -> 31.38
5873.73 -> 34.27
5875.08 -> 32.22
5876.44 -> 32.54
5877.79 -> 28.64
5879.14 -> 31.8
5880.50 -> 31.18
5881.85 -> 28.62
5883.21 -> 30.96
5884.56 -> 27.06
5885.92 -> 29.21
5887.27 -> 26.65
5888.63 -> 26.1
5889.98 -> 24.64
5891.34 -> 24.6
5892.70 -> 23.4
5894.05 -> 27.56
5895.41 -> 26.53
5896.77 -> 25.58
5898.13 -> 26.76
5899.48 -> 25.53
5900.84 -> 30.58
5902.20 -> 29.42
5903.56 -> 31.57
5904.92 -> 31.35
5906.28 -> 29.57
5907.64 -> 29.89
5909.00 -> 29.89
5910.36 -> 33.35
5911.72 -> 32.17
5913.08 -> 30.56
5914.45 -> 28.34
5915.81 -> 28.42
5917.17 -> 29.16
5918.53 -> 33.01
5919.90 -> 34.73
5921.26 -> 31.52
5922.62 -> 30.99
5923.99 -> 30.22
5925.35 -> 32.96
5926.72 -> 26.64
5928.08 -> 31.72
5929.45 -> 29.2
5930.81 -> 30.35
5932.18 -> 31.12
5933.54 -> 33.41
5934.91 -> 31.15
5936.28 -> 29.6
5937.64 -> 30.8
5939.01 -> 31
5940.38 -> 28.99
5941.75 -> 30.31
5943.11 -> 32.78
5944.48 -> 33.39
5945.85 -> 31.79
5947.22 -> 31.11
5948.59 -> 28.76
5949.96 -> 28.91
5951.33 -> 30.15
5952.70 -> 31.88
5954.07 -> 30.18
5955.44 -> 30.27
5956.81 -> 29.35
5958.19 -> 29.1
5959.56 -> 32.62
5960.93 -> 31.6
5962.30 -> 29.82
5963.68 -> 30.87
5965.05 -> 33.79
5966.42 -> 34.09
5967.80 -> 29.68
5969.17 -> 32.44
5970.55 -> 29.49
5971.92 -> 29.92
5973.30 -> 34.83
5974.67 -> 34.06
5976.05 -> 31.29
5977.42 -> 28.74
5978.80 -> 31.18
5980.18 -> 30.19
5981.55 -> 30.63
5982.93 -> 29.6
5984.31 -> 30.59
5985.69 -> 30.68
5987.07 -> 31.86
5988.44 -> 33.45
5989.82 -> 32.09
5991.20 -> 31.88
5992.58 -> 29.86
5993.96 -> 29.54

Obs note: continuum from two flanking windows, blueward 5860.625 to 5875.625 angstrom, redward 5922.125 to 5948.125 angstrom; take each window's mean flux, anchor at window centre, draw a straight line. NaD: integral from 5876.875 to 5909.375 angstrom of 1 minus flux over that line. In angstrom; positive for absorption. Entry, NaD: 2.9 angstrom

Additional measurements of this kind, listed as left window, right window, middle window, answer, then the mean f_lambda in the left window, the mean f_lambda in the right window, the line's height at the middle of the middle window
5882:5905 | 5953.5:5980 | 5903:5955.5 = -2.8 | 27.4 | 31.2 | 29.3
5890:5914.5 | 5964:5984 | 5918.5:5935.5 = -1.0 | 28.6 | 31.4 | 29.6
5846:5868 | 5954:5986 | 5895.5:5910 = 1.0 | 31.4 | 31.1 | 31.3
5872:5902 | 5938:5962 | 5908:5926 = -1.0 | 28.4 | 30.7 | 29.5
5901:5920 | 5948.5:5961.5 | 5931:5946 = -0.4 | 30.7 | 30.3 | 30.5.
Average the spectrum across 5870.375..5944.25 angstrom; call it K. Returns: 29.9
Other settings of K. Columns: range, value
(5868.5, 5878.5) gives 31.6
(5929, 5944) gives 30.9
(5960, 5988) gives 31.3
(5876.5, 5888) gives 29.4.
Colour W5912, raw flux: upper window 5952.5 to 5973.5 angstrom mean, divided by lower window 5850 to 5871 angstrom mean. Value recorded 1.00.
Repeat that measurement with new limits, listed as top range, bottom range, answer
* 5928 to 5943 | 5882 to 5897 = 1.15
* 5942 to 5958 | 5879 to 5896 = 1.12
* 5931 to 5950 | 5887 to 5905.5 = 1.14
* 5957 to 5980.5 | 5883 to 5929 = 1.08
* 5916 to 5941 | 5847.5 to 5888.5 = 1.00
